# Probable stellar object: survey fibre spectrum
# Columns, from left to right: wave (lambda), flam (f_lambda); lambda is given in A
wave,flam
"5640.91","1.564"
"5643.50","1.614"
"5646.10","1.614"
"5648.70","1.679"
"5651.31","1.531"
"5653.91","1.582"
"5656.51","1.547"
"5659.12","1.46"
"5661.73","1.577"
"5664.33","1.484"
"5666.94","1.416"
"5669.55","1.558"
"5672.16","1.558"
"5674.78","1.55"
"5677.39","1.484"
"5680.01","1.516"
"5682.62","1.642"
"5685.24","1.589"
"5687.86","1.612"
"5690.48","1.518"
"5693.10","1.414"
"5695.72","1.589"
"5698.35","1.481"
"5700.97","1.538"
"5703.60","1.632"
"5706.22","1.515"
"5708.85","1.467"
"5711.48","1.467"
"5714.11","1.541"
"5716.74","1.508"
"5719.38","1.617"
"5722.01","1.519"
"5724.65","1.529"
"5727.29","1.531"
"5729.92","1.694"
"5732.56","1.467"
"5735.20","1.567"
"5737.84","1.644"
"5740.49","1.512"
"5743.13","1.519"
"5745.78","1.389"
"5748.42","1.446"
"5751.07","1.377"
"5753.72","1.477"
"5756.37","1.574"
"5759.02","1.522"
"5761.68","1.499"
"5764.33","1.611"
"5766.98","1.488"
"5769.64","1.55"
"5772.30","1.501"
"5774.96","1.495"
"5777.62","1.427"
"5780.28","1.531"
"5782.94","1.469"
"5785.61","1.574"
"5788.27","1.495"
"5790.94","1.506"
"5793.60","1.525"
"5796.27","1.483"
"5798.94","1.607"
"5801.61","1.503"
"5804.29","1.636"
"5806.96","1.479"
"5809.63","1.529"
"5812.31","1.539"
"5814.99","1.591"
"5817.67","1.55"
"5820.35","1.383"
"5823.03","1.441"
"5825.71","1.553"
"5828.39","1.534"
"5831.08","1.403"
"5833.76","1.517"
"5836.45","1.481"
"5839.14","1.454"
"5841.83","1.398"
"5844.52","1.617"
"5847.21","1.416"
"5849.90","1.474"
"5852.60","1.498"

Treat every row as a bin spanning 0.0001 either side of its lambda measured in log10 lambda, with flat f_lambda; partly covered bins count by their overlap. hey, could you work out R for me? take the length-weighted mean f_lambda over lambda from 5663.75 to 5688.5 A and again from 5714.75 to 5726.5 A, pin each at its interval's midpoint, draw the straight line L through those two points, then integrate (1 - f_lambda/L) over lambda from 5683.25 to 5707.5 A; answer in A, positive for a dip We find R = -0.08 A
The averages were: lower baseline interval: 1.54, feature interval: 1.55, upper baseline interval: 1.54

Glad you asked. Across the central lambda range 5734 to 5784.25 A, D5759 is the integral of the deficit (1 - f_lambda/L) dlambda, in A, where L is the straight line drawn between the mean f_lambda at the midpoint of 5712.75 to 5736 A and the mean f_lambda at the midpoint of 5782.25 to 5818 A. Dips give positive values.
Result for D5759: 1.3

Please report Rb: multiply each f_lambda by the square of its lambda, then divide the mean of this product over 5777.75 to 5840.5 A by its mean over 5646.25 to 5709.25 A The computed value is 1.03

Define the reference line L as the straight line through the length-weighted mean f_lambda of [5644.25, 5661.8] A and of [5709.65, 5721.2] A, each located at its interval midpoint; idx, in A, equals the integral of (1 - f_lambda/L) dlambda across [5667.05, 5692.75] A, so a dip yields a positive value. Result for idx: 0.1 A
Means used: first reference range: 1.57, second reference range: 1.53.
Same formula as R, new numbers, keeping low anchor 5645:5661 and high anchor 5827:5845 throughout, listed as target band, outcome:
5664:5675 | 0.3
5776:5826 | -0.6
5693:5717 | 0.3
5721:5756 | 0.3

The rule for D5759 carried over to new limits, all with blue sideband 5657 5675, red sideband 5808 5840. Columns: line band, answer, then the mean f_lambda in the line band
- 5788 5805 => -0.4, 1.53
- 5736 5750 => 0.0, 1.5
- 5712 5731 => -0.6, 1.56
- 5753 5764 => -0.2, 1.53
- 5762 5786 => -0.2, 1.51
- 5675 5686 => -0.3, 1.56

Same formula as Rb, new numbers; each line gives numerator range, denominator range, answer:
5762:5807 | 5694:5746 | 1.01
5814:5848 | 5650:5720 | 1.02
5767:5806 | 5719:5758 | 1.02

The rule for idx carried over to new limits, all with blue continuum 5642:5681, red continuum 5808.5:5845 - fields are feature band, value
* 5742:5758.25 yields 0.6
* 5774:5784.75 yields 0.2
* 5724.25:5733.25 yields -0.2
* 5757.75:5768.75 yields -0.1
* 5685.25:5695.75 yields 0.0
